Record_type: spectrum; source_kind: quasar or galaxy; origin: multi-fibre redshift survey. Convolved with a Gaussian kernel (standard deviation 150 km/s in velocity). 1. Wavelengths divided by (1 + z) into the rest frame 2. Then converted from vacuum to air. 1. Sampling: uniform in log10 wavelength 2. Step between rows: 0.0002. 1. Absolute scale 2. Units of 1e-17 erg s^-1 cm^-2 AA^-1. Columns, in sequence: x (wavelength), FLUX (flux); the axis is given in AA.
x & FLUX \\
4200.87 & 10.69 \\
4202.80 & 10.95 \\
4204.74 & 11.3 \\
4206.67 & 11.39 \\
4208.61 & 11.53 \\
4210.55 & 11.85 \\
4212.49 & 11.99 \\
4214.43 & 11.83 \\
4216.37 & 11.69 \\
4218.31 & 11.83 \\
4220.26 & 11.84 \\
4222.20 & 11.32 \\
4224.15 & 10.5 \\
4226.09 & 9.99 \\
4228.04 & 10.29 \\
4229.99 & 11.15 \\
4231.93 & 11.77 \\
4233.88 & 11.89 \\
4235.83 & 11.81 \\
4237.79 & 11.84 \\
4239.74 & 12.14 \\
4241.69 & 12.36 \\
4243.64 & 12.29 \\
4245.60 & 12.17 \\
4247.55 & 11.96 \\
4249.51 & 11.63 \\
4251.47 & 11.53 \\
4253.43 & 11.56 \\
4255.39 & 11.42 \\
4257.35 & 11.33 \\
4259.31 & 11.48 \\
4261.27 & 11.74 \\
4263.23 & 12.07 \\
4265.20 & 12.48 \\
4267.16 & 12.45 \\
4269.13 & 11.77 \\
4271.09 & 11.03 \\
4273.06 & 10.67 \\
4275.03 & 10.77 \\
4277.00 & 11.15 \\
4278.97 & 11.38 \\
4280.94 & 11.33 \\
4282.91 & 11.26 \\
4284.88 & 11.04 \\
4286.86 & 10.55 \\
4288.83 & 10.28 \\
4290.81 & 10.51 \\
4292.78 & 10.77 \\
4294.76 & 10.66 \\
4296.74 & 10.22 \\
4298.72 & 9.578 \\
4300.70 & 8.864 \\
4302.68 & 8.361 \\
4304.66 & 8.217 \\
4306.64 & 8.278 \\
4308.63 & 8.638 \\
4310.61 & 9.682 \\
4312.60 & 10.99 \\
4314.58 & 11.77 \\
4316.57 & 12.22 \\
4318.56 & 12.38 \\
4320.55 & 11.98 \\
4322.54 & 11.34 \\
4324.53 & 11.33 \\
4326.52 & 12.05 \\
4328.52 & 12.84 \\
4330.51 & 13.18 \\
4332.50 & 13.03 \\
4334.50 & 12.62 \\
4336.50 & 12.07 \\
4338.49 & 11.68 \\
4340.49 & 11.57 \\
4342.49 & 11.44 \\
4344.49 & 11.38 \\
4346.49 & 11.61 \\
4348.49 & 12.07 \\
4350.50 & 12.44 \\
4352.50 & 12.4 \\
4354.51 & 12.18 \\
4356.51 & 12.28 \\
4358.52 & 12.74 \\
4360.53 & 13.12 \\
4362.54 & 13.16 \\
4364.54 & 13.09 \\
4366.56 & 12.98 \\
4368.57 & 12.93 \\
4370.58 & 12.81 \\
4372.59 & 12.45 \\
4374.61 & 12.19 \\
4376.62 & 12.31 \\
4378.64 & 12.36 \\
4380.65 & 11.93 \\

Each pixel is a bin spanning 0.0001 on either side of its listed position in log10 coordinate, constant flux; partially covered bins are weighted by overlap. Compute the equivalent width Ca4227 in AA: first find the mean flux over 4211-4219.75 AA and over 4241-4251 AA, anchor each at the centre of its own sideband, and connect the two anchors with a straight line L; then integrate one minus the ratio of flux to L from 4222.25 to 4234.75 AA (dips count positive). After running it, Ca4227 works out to 1.0 AA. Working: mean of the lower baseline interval 11.8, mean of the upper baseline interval 12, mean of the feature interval 11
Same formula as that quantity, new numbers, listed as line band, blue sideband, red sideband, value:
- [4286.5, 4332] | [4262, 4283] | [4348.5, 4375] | 5.01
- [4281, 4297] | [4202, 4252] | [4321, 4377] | 1.66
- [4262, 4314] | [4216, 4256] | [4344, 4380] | 6.20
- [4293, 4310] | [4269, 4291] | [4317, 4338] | 3.46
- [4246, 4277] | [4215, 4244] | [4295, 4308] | -3.57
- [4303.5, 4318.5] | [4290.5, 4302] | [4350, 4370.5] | 0.81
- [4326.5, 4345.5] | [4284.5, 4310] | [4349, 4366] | -1.03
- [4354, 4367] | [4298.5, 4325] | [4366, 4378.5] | -0.72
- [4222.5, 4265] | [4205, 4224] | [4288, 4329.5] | -1.13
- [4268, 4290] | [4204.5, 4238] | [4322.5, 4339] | 1.60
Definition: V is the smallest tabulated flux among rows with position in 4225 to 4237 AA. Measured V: 9.99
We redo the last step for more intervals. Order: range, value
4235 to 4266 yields 11.33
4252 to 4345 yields 8.217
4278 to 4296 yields 10.28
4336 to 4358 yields 11.38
